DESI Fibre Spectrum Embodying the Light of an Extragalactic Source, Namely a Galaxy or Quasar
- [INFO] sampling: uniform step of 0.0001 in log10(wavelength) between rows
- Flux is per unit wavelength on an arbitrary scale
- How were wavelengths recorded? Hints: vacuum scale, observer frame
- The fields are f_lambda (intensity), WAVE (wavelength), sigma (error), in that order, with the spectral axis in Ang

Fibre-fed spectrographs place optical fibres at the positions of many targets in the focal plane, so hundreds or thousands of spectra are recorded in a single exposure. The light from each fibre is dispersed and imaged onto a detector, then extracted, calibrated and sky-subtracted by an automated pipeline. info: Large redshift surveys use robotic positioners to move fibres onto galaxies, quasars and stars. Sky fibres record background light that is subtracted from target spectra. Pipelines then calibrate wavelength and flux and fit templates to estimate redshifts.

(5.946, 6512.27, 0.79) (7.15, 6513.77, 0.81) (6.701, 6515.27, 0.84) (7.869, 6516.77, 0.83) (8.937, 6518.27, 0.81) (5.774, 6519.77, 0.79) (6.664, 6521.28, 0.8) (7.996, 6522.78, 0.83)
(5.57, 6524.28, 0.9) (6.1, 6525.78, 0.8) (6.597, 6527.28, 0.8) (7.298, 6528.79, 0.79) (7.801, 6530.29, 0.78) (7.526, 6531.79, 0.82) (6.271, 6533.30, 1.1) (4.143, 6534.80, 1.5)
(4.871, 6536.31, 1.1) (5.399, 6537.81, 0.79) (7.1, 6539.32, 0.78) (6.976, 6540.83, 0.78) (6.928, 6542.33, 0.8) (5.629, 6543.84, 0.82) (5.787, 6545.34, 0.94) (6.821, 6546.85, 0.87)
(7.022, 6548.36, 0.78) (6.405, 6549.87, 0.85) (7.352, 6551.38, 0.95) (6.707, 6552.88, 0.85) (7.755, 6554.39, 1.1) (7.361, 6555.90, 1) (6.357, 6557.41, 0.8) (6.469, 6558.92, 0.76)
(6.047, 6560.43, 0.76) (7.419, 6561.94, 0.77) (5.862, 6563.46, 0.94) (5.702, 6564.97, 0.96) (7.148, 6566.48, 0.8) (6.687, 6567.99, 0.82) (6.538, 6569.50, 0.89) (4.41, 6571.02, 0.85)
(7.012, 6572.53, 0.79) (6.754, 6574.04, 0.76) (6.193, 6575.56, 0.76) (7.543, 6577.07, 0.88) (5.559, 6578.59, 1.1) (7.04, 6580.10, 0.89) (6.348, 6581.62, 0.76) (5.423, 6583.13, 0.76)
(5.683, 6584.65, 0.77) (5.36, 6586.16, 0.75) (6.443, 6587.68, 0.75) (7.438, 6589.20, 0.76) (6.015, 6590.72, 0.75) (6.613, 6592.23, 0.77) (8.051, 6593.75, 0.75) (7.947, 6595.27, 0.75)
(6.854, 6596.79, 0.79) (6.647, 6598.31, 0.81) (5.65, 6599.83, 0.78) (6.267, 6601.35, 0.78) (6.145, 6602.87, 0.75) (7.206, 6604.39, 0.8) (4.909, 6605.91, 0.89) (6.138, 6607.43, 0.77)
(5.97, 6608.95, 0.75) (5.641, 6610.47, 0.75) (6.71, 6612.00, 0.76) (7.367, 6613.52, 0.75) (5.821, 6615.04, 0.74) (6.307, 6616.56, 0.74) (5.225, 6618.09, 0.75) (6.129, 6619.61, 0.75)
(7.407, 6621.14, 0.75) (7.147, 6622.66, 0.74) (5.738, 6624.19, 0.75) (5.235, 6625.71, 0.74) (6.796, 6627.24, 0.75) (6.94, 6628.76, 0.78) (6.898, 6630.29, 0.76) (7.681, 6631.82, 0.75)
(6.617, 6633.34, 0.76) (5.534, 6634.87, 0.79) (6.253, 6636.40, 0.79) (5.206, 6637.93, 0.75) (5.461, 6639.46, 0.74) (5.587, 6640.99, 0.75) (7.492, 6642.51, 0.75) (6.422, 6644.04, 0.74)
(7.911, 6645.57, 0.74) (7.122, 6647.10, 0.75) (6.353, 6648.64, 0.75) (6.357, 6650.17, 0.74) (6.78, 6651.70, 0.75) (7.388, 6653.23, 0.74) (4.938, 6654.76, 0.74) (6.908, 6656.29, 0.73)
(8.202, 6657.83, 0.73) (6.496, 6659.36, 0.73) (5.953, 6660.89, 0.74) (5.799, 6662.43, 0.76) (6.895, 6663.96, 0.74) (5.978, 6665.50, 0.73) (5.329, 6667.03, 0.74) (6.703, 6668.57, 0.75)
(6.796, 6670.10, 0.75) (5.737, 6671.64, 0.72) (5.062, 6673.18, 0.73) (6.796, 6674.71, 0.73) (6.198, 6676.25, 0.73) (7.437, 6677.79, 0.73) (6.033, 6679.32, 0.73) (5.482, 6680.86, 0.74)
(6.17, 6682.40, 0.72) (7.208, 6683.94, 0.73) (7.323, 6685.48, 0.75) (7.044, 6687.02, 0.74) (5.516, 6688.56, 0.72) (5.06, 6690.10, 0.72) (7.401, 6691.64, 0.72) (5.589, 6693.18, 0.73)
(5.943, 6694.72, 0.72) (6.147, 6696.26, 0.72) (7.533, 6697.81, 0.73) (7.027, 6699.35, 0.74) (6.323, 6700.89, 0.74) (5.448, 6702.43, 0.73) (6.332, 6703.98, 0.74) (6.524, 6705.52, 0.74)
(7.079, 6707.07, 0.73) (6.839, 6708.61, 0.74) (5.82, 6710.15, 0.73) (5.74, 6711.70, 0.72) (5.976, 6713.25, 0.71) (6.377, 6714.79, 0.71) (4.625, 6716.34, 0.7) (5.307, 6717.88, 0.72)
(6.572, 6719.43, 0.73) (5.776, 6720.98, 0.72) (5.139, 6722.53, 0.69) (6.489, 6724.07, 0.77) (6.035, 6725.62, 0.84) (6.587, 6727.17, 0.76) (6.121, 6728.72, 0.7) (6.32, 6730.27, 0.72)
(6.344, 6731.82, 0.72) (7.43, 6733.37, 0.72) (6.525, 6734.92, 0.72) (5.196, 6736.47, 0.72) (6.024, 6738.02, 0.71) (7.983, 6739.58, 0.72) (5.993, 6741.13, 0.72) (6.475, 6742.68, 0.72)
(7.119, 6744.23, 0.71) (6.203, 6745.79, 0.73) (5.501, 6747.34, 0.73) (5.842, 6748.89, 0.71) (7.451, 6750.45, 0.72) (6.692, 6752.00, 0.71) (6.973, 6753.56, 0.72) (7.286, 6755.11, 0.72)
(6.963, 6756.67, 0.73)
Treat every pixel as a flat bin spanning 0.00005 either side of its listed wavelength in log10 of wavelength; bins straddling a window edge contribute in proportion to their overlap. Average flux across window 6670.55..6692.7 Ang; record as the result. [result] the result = 6.32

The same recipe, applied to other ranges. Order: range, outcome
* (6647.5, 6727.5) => 6.28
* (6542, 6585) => 6.48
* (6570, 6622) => 6.36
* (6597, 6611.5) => 6.1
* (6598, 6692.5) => 6.37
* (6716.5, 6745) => 6.27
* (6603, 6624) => 6.29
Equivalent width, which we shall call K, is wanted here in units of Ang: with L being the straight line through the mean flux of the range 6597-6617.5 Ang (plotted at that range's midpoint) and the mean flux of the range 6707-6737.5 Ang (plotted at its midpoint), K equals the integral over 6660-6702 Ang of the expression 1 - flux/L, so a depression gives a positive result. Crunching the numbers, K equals -1.2 Ang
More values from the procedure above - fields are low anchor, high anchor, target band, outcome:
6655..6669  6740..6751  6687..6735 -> 1.5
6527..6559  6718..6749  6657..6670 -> -0.1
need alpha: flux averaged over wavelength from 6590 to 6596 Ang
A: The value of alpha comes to 7.17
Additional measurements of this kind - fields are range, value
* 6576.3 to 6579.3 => 6.56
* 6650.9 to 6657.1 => 6.51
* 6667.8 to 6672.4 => 6.41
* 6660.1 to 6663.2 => 5.89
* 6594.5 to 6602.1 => 6.67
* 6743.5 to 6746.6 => 6.63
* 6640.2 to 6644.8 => 6.51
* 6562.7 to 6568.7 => 6.35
